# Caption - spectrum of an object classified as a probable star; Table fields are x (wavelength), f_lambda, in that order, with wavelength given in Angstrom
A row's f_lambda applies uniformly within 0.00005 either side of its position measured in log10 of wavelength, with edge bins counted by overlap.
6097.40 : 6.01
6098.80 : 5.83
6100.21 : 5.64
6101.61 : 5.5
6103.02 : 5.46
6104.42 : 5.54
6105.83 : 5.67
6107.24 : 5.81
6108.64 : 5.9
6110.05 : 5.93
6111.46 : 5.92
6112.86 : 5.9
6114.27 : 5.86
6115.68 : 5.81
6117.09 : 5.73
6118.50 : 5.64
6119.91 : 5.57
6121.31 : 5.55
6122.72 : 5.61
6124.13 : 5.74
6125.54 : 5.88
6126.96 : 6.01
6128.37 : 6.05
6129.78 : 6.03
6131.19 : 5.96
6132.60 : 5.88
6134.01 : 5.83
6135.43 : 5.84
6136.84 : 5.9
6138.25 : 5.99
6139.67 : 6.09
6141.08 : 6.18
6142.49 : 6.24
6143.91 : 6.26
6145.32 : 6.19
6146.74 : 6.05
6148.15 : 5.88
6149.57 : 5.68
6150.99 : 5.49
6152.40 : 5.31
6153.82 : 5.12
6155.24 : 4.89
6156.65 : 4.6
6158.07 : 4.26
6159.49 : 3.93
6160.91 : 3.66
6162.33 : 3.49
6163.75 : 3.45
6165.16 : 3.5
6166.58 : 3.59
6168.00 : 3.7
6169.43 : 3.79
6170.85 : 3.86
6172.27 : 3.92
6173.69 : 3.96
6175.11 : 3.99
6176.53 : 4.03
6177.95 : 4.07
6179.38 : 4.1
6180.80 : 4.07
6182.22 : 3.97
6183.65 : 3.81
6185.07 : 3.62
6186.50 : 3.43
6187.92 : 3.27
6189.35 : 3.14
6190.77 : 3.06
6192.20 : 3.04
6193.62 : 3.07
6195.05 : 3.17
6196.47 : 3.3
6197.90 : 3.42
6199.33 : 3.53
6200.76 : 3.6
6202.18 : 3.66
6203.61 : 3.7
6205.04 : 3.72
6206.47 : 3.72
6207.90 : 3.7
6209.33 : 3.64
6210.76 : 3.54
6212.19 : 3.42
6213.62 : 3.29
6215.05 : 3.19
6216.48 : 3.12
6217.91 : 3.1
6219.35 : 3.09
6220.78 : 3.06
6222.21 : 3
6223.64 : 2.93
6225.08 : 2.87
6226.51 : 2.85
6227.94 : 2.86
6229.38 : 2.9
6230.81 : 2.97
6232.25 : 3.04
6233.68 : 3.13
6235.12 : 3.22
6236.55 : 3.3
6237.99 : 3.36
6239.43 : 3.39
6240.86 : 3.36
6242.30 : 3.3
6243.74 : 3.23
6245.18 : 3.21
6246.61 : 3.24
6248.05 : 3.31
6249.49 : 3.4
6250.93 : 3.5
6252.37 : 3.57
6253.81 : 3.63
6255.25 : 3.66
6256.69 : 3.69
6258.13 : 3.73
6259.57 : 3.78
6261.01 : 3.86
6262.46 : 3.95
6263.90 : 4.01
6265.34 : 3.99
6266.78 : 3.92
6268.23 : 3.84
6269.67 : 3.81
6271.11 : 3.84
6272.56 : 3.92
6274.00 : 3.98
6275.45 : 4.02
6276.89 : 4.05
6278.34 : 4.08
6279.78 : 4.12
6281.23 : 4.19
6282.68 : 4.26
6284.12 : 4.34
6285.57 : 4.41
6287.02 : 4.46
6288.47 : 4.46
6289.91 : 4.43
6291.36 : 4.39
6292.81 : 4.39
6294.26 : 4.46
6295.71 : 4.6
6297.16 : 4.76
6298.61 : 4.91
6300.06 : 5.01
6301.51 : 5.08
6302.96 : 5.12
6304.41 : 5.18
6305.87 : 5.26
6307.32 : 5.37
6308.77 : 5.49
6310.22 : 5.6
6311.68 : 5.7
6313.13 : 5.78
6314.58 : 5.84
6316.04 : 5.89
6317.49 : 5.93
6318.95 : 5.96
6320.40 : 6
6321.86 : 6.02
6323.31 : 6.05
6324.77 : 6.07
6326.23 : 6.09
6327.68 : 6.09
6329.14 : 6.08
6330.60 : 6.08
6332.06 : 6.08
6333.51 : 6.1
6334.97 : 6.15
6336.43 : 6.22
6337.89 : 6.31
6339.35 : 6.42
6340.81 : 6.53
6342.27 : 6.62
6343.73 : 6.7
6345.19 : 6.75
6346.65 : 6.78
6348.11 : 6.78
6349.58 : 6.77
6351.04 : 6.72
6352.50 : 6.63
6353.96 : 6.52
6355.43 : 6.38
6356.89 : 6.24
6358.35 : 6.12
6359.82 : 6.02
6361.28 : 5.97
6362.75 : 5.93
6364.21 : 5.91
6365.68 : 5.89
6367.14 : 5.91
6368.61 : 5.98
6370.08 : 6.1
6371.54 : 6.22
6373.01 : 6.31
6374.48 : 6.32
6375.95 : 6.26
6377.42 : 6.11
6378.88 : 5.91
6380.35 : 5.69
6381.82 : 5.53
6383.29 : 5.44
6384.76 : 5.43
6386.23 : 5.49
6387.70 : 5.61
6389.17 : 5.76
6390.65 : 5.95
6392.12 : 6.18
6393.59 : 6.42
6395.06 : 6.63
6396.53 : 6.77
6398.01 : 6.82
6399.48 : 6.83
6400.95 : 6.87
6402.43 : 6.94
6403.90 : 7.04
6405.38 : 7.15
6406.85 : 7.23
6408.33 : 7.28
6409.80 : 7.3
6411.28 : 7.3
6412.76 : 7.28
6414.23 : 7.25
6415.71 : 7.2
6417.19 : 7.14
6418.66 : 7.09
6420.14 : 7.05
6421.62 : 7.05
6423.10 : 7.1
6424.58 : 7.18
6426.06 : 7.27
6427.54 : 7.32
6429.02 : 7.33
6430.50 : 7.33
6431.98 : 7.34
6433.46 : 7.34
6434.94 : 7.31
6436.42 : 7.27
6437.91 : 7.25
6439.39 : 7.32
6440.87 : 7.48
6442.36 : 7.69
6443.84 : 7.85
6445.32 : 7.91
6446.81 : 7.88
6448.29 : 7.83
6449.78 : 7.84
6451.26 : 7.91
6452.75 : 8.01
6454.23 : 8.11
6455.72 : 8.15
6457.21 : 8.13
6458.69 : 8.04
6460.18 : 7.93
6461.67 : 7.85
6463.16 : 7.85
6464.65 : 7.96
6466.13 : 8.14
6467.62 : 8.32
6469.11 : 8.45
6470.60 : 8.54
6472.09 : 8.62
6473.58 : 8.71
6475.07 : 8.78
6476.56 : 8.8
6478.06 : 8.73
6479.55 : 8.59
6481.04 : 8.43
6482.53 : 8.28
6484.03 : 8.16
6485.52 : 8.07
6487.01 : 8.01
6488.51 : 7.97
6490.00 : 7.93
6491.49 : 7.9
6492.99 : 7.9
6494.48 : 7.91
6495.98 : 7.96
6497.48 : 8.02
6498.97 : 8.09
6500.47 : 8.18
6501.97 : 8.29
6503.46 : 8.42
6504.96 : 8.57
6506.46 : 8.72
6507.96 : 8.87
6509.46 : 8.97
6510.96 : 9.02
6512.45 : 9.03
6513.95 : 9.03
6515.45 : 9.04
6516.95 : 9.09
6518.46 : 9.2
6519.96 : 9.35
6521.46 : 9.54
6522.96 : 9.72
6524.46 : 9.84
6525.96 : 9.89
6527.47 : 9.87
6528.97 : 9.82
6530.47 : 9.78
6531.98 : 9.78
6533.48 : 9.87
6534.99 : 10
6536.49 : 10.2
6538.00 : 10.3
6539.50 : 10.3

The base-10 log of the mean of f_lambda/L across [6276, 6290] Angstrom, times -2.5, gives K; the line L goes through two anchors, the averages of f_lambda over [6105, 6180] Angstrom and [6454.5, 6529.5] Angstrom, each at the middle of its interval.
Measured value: 0.46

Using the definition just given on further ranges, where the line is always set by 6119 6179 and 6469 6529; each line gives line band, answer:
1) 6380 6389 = 0.33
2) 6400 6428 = 0.09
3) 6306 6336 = 0.16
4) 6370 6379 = 0.19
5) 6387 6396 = 0.23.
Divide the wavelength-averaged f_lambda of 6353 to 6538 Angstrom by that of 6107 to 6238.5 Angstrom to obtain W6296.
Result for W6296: 1.76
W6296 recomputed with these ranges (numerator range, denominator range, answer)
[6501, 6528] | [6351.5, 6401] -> 1.49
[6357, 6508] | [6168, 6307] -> 1.95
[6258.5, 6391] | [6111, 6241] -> 1.27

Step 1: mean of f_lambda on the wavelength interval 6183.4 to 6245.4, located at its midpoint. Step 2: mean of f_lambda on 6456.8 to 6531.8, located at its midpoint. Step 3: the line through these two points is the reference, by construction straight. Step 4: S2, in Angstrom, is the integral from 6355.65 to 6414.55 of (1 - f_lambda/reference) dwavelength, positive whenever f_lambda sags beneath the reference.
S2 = 1.88 Angstrom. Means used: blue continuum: 3.28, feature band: 6.33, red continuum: 8.62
